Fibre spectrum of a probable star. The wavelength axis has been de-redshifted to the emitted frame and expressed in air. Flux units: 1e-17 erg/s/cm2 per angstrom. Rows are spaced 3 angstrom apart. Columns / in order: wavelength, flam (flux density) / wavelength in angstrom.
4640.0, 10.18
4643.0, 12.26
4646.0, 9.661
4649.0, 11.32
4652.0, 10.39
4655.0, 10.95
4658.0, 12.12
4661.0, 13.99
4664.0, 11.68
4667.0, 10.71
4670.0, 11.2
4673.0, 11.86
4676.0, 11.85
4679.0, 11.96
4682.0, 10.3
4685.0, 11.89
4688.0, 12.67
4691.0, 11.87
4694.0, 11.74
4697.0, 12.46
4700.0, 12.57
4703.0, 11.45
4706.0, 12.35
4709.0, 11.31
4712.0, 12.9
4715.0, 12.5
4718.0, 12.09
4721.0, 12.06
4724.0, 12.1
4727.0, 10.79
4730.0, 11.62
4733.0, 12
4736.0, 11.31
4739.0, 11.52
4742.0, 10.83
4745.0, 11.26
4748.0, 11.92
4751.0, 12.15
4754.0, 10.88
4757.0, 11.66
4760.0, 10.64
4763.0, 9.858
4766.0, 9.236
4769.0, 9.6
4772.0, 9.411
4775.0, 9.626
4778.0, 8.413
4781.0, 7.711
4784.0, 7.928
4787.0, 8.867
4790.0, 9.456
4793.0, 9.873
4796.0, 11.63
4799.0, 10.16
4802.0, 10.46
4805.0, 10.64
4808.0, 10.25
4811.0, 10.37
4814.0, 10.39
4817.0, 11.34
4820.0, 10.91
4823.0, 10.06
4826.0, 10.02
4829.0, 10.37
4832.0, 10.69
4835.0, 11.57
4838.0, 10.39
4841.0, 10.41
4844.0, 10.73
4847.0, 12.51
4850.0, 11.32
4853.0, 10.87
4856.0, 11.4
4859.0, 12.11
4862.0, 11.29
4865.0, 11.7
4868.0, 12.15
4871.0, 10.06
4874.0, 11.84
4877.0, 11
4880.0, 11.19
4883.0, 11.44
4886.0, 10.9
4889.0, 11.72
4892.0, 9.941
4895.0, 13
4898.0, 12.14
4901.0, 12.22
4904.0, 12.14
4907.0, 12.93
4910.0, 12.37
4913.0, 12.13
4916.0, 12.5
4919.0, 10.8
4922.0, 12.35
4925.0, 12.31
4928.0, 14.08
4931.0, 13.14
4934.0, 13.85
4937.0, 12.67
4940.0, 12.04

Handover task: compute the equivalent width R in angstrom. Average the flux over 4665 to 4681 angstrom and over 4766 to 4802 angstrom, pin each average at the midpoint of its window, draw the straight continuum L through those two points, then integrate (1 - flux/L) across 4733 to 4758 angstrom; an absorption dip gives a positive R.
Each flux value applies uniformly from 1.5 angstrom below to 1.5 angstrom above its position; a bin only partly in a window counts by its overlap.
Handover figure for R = -3.38 angstrom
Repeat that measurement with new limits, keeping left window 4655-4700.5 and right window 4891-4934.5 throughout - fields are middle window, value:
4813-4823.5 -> 1.24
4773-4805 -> 7.00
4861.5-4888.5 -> 2.20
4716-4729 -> 0.21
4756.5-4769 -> 1.98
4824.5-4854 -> 3.23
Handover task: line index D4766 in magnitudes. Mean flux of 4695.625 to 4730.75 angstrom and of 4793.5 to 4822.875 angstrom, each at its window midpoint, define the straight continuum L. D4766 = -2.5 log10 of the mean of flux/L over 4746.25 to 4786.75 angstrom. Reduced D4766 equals 0.14 mag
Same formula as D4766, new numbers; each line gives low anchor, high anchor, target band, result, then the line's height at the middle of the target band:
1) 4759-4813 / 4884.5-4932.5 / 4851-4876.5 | -0.015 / 11.3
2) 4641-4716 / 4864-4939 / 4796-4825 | 0.131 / 11.9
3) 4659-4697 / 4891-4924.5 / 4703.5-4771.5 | 0.050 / 11.9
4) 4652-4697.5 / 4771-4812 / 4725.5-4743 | -0.068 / 10.7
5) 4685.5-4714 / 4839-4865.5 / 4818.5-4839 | 0.087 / 11.5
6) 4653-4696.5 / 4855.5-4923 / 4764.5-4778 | 0.247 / 11.7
